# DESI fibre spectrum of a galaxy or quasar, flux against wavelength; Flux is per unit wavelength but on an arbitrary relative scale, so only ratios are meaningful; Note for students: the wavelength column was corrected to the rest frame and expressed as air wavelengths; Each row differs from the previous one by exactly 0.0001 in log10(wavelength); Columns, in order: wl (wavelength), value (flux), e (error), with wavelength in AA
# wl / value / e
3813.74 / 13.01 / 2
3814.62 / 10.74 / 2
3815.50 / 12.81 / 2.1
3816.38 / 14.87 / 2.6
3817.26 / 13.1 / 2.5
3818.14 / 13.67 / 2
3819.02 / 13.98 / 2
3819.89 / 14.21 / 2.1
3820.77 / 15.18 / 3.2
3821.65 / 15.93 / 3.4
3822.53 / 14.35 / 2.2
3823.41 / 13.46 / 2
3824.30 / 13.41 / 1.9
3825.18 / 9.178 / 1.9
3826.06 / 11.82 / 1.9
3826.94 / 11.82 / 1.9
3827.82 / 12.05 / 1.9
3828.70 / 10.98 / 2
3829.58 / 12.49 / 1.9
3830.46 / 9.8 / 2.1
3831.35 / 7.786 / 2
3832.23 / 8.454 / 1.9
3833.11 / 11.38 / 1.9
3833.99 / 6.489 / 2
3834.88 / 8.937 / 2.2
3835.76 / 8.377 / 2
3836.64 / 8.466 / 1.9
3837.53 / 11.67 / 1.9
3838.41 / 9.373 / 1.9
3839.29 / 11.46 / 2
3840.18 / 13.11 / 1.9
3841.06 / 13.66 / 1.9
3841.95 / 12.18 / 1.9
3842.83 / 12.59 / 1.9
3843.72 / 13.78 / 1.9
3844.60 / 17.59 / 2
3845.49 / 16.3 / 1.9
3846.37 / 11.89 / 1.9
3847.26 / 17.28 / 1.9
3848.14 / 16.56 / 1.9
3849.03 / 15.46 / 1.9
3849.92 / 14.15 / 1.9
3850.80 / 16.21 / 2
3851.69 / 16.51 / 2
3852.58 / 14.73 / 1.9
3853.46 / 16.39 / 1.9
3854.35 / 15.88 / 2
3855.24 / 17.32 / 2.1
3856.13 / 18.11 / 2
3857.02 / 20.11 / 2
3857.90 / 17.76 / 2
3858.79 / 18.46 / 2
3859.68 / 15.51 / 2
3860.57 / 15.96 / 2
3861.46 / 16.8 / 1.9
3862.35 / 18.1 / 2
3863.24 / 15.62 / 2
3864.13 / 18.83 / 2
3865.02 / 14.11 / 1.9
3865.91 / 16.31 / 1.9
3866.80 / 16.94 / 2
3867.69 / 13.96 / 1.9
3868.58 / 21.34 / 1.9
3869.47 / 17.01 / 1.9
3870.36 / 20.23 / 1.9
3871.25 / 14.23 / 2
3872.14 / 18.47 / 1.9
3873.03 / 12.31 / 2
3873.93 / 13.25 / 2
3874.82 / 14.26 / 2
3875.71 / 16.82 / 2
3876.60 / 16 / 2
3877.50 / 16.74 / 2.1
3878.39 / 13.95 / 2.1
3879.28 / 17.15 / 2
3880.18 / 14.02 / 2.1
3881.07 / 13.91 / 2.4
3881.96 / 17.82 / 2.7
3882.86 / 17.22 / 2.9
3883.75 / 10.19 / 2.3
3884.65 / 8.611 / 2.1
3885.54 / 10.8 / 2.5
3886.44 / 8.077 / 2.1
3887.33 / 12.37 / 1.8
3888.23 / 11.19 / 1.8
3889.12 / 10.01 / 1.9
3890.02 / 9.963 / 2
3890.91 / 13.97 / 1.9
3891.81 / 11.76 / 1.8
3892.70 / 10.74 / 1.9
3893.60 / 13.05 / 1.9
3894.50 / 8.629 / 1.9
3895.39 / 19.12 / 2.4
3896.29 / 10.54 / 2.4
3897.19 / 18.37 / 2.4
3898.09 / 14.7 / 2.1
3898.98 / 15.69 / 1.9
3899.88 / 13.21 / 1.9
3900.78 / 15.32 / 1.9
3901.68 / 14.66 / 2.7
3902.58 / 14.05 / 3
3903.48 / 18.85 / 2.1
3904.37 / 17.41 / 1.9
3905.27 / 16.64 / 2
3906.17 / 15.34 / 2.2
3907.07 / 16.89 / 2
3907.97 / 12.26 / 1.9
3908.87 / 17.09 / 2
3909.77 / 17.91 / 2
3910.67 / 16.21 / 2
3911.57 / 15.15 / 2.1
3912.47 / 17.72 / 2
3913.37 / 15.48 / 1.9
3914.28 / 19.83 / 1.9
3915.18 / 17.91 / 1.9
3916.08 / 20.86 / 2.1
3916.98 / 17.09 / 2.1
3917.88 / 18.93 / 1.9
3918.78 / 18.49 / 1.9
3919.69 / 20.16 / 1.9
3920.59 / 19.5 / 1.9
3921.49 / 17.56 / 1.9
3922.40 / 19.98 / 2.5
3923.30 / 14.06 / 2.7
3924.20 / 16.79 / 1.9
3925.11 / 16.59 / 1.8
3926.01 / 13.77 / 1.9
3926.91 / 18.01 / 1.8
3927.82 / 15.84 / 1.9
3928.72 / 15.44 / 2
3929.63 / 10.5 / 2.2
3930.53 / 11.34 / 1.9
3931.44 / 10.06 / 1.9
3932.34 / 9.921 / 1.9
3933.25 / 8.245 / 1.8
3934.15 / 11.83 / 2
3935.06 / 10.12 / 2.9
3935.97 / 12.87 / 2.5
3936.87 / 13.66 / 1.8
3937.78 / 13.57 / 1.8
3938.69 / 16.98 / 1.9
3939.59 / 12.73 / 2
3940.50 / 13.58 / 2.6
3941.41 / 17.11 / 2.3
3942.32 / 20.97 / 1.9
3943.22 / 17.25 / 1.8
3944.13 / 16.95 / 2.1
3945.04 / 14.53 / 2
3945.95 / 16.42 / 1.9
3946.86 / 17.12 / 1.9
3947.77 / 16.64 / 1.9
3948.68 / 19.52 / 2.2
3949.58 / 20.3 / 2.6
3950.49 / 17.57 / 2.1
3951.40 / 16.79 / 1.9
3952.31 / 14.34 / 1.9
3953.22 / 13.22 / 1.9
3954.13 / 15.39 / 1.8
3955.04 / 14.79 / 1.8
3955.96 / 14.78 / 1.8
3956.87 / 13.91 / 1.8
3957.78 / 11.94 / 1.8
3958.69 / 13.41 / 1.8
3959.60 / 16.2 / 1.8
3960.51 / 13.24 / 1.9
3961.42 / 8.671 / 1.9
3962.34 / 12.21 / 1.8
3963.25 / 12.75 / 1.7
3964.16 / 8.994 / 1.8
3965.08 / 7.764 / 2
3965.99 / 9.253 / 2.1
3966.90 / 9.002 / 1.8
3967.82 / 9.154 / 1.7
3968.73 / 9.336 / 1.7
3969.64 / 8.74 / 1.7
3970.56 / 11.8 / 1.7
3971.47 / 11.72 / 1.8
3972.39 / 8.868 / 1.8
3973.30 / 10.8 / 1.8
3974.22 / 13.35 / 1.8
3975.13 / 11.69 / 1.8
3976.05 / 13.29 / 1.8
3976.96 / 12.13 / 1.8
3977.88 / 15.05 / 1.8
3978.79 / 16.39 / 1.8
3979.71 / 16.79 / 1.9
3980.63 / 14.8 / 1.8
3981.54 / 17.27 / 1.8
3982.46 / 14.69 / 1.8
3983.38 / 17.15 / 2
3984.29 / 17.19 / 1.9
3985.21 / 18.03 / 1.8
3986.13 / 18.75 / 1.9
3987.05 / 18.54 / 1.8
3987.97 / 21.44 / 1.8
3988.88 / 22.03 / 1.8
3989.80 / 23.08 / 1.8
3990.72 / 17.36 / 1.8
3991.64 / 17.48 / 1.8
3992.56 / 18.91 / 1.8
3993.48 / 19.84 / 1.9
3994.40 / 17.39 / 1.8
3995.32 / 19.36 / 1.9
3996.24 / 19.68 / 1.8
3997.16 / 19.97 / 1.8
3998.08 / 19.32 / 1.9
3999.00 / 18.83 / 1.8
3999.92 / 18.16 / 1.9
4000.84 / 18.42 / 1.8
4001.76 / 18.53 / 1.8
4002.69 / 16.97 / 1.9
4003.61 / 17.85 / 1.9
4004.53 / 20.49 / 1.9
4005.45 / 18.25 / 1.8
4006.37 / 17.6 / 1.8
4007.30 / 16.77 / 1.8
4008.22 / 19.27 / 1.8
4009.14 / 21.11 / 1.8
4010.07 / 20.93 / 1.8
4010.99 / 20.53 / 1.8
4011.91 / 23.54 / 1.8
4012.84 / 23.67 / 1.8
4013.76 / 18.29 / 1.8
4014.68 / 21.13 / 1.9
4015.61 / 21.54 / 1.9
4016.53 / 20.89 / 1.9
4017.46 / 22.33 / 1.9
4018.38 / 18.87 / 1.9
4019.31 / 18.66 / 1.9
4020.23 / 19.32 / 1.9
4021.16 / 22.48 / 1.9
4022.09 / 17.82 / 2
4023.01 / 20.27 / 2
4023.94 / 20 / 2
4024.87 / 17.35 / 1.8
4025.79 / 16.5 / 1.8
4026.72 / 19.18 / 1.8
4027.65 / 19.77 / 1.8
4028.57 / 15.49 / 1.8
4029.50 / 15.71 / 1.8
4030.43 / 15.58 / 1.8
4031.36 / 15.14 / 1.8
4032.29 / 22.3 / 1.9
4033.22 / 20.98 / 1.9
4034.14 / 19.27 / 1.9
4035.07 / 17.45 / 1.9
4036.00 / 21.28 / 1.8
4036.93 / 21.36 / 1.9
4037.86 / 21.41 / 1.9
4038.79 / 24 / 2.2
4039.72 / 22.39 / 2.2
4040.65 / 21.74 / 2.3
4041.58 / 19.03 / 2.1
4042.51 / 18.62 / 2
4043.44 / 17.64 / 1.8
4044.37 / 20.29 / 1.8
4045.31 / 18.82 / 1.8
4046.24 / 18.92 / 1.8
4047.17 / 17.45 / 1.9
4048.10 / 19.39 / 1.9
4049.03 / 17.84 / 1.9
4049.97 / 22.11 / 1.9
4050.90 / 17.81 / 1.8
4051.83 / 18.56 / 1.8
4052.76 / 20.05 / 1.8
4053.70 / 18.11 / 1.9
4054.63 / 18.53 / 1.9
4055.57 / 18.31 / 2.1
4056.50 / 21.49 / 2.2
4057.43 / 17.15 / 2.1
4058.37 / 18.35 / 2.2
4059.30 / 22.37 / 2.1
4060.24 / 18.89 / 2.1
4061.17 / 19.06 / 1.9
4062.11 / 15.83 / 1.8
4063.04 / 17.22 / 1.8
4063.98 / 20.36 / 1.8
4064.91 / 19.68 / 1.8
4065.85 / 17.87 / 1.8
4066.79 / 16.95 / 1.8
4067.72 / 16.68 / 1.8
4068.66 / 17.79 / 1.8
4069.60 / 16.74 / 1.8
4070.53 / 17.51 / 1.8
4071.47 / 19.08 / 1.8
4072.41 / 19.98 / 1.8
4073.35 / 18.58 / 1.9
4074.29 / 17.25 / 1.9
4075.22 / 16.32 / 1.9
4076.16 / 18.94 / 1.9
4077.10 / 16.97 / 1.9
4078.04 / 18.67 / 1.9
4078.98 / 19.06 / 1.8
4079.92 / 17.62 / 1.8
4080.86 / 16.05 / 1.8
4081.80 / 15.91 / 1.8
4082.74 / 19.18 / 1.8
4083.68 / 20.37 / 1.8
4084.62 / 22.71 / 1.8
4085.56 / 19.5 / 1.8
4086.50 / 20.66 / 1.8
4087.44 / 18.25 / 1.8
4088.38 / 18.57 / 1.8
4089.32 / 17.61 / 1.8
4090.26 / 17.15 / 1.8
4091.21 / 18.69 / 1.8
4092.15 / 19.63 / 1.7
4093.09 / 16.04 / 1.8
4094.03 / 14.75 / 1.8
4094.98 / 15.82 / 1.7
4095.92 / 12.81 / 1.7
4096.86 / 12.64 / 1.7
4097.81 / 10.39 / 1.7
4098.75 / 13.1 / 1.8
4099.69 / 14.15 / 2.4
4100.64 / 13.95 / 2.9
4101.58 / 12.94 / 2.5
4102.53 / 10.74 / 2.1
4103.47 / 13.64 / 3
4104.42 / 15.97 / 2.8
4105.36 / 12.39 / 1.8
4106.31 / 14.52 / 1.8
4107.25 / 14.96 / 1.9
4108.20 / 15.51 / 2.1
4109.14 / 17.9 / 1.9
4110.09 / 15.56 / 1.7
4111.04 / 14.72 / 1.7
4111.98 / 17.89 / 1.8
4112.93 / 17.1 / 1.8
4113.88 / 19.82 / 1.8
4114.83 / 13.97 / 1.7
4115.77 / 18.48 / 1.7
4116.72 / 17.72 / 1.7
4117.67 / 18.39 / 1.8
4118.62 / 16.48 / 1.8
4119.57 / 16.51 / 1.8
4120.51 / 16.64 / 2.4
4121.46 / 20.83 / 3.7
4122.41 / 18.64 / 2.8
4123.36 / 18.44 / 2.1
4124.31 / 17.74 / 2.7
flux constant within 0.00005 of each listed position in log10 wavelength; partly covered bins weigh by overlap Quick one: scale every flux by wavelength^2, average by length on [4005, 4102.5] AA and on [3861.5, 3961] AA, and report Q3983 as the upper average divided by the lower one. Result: 1.3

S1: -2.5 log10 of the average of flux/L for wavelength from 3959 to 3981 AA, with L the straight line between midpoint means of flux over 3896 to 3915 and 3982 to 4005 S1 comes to 0.47 mag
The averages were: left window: 15.9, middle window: 11.7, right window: 18.8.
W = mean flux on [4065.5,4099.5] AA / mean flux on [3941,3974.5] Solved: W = 1.3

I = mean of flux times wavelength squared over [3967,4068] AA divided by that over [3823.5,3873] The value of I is 1.39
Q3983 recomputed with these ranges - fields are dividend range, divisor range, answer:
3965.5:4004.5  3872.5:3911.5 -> 1.18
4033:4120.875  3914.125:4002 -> 1.22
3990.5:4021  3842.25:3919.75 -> 1.34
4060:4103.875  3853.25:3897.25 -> 1.27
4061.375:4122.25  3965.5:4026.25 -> 1.02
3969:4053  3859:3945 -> 1.28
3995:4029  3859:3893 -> 1.42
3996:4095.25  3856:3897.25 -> 1.39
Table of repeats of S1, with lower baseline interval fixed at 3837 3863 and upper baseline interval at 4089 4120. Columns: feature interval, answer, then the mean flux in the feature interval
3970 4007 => -0.10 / 17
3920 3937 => 0.10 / 14.1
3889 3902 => 0.15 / 13.4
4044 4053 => -0.23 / 19.1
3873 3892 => 0.16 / 13.2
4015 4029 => -0.25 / 19.4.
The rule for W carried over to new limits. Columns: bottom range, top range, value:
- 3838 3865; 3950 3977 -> 0.78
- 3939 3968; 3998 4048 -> 1.36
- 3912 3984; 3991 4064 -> 1.33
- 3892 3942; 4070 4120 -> 1.09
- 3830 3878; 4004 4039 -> 1.34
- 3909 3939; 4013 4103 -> 1.18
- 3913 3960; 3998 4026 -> 1.26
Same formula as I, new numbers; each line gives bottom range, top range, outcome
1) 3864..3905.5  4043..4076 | 1.40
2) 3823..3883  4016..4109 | 1.39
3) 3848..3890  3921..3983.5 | 0.94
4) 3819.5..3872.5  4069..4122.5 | 1.33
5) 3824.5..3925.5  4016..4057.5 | 1.42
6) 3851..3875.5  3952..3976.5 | 0.75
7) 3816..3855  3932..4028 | 1.36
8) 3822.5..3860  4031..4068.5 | 1.61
